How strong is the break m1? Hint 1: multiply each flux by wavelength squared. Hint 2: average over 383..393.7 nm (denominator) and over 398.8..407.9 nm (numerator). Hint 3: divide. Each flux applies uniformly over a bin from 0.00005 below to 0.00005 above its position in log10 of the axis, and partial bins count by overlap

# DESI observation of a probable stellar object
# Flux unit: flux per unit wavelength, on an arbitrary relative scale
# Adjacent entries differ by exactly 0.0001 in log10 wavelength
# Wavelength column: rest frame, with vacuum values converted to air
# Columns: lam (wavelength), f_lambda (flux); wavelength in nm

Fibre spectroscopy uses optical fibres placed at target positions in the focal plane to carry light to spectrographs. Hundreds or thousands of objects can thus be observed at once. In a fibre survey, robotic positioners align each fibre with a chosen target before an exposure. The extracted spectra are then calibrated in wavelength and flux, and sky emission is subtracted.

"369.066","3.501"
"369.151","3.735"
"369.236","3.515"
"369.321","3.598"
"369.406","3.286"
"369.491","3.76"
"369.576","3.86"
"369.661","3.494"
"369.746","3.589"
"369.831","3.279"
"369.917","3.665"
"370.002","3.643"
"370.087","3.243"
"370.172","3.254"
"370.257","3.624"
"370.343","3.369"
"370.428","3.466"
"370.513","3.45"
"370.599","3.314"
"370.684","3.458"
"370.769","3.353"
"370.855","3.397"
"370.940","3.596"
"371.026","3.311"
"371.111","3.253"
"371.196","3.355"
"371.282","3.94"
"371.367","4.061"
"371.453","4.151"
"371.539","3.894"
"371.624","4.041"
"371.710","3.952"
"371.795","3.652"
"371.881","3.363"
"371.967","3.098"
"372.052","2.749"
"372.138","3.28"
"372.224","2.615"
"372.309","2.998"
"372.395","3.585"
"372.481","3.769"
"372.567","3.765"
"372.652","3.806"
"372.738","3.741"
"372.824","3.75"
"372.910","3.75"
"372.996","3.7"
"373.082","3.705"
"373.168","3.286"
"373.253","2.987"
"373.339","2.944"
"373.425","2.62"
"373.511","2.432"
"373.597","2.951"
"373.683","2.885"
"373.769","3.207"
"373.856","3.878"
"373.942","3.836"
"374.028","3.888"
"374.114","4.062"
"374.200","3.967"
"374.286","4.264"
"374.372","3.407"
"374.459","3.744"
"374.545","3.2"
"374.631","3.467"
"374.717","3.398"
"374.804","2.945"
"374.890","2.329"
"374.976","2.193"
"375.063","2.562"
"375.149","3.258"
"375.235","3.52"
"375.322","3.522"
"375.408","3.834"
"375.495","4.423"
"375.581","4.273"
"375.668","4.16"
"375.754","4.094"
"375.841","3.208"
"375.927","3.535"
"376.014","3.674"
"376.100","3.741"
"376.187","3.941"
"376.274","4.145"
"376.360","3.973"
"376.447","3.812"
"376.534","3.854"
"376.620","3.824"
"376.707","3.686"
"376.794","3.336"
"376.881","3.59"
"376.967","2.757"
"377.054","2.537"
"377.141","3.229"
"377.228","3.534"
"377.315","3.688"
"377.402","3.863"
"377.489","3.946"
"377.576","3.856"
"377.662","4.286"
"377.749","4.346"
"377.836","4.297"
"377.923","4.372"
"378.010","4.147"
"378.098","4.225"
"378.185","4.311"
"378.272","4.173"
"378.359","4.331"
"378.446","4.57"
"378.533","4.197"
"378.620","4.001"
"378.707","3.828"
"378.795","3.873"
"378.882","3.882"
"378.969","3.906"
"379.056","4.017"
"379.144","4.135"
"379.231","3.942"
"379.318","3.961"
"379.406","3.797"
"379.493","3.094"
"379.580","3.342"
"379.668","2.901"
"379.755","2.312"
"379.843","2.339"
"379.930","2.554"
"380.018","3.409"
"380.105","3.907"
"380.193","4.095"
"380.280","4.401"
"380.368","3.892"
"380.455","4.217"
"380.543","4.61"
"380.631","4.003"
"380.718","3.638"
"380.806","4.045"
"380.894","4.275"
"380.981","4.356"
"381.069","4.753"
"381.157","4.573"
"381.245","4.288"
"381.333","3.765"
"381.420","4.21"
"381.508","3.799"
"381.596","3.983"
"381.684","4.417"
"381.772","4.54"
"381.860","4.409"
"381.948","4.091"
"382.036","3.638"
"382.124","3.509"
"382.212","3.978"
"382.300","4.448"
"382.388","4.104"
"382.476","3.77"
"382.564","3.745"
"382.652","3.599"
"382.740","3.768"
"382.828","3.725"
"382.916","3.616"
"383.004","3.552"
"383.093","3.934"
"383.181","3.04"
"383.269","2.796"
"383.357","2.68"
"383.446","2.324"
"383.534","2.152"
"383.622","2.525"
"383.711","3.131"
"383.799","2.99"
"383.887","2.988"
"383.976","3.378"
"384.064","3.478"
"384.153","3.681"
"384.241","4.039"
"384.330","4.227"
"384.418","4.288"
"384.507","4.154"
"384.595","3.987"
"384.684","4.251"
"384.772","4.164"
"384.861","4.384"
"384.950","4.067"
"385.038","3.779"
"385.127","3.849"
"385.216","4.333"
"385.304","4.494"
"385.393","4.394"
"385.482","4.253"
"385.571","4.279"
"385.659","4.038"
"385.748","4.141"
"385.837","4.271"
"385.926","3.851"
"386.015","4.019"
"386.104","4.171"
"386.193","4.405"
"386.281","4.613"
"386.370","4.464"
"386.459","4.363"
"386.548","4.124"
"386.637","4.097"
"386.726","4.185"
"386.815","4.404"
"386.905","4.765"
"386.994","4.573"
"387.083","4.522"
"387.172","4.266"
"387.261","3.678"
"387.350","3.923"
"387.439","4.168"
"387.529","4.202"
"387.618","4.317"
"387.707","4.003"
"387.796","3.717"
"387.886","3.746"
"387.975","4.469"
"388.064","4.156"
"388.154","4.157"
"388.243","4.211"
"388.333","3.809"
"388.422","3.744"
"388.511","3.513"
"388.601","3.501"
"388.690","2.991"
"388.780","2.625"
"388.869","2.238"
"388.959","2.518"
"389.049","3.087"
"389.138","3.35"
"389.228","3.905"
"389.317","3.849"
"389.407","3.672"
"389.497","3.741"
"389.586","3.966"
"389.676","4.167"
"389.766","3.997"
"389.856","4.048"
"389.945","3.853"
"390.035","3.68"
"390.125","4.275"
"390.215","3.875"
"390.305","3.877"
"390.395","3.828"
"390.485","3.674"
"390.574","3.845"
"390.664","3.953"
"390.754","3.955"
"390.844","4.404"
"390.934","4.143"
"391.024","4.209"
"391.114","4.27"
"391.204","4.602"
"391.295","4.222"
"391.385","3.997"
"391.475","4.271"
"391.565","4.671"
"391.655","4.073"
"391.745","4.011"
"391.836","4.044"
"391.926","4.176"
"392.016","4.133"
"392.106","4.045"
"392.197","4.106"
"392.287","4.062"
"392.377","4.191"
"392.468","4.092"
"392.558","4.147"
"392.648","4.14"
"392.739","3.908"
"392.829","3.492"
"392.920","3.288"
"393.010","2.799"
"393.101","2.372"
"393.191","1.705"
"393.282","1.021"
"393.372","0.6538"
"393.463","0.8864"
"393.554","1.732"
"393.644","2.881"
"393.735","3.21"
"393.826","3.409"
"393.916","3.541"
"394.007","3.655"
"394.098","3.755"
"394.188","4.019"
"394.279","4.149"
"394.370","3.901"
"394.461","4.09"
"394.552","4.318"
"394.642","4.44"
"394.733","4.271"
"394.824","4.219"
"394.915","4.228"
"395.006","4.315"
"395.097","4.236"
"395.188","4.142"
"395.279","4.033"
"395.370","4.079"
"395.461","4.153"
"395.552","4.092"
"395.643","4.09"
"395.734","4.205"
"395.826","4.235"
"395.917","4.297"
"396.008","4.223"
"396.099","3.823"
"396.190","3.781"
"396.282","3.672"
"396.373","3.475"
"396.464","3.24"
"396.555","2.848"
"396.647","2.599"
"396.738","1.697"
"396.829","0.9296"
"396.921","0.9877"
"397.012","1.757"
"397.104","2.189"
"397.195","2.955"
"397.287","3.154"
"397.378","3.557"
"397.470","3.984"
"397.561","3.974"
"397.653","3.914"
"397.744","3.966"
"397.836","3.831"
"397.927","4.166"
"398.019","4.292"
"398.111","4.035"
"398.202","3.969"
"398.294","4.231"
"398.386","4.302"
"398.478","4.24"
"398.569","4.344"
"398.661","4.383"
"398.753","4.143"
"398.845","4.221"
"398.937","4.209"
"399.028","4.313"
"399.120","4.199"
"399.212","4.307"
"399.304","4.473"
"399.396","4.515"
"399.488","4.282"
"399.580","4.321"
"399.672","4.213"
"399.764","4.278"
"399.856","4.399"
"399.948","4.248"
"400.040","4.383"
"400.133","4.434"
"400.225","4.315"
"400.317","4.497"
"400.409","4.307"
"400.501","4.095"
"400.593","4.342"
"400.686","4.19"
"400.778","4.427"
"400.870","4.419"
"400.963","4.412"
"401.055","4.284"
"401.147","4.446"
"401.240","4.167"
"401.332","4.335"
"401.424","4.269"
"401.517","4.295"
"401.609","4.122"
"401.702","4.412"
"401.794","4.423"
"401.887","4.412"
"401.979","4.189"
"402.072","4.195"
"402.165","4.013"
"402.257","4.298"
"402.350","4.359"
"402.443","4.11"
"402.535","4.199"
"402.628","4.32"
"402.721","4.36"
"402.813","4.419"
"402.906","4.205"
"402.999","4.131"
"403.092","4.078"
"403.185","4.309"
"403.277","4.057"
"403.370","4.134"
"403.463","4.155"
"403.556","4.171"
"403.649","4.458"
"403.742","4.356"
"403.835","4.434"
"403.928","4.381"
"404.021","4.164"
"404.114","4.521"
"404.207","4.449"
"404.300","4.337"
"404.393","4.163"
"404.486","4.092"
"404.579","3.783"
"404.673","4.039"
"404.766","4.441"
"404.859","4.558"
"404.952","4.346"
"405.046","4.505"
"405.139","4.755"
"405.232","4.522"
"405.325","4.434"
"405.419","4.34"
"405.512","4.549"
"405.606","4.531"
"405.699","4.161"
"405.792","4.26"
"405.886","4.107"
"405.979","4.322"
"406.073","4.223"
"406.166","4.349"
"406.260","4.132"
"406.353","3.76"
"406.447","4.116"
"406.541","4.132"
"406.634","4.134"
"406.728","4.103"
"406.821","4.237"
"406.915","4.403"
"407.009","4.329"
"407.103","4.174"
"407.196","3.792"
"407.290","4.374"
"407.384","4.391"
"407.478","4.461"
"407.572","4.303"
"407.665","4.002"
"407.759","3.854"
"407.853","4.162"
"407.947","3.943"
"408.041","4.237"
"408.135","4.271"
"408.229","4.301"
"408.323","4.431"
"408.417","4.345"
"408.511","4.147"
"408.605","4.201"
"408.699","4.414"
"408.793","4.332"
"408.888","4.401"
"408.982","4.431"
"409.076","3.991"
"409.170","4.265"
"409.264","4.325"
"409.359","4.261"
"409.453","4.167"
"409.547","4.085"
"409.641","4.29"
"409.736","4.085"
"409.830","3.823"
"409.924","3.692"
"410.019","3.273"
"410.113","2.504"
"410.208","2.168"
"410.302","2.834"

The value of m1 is 1.23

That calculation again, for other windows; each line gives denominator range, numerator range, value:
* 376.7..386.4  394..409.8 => 1.19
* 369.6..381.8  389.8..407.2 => 1.22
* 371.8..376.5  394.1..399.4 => 1.23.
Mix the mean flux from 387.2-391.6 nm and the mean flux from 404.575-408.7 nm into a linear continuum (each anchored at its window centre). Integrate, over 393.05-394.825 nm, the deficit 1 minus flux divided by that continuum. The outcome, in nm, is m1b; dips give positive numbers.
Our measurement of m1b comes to 0.40 nm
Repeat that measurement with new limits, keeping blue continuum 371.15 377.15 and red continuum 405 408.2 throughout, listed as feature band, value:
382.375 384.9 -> 0.13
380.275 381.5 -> -0.18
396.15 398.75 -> 0.42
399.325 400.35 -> -0.07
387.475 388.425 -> -0.06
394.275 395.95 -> -0.08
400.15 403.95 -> -0.13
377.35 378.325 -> -0.16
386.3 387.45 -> -0.15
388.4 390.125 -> 0.15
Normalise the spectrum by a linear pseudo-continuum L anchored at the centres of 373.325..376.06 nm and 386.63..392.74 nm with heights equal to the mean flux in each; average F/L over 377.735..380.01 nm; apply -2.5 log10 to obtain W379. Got -0.06 mag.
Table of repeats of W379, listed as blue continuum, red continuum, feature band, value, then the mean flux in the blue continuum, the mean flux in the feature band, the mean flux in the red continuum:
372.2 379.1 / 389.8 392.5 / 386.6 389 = 0.03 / 3.64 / 3.87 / 4.09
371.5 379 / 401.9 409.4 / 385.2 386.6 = -0.11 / 3.62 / 4.26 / 4.26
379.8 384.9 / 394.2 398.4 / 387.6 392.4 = -0.05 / 3.77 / 3.88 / 3.67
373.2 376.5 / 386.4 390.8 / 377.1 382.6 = -0.09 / 3.48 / 3.94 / 3.87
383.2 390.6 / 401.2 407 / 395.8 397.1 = 0.36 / 3.84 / 2.92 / 4.27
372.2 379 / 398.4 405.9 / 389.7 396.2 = 0.08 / 3.64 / 3.79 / 4.3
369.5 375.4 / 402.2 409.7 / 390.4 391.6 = -0.07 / 3.43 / 4.16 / 4.26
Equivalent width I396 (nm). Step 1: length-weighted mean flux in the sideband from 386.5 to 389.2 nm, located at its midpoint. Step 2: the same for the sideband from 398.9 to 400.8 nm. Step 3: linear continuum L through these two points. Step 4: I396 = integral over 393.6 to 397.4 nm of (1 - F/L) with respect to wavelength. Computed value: 0.55 nm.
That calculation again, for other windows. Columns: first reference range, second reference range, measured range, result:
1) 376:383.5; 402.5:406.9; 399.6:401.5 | -0.058 nm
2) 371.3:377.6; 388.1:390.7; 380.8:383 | -0.283 nm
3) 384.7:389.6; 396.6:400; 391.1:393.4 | 0.128 nm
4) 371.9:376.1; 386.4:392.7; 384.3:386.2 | -0.175 nm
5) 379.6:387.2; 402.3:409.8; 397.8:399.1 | -0.020 nm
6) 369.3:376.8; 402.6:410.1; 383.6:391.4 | -0.245 nm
